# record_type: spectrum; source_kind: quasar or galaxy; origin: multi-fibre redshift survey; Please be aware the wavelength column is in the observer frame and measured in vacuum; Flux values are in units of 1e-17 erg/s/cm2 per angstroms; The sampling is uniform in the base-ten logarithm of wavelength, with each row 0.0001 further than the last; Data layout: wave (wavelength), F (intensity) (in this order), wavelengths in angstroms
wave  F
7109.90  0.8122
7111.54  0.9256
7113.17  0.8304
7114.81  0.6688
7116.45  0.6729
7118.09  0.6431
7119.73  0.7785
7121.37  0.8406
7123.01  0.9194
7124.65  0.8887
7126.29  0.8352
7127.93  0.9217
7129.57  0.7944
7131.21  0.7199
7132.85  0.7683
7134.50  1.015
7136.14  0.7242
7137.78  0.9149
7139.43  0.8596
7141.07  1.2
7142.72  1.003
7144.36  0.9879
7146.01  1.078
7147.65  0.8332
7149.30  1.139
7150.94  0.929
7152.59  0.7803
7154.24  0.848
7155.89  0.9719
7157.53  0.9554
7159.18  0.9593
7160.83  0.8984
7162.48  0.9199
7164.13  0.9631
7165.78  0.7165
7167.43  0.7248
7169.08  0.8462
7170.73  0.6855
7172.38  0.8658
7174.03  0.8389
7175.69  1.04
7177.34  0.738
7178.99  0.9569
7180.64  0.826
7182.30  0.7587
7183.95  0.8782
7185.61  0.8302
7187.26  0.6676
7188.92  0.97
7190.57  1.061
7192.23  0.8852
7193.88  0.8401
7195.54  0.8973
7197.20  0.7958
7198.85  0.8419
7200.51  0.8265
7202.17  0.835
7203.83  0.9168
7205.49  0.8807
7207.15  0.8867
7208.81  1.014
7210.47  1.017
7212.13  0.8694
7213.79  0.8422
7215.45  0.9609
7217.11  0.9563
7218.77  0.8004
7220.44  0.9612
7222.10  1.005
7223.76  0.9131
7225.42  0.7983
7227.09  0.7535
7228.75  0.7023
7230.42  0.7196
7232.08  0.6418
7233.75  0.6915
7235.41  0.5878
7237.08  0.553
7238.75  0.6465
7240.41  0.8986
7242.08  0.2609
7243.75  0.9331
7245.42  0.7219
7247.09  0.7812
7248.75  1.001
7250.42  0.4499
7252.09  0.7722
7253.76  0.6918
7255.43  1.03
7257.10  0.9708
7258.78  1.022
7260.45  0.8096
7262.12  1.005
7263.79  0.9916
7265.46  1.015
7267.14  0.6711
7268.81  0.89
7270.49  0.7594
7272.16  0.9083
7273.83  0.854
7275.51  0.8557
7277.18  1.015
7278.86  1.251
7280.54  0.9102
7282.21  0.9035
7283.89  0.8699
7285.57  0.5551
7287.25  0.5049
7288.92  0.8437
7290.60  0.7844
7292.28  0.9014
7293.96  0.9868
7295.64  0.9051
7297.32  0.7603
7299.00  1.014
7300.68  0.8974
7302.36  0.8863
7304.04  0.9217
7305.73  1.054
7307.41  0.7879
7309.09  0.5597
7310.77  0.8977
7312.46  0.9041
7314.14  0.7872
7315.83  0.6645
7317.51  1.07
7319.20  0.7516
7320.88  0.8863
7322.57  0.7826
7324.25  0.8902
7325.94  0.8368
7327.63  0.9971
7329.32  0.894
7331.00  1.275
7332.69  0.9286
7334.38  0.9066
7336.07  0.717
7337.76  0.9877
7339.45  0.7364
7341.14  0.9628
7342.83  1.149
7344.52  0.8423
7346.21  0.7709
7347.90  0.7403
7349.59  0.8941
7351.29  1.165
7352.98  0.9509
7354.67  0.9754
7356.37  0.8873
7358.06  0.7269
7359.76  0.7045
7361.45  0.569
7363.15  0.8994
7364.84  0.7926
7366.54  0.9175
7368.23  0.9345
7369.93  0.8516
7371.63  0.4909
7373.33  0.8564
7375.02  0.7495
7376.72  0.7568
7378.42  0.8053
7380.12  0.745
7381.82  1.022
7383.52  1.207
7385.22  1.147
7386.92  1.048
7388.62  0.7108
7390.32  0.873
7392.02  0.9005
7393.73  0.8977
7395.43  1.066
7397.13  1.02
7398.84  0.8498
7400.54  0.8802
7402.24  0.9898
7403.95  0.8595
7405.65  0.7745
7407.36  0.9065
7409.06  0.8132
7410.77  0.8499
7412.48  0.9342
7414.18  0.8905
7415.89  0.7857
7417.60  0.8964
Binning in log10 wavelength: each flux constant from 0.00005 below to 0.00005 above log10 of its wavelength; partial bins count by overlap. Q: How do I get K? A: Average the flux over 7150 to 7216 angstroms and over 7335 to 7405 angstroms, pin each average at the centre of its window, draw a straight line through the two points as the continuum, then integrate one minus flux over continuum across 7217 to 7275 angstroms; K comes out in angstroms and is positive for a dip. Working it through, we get 4.8 angstroms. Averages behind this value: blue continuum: 0.874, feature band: 0.803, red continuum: 0.879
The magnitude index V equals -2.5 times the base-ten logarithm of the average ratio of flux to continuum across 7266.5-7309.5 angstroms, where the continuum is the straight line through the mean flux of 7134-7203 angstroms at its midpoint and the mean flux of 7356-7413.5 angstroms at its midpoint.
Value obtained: 0.020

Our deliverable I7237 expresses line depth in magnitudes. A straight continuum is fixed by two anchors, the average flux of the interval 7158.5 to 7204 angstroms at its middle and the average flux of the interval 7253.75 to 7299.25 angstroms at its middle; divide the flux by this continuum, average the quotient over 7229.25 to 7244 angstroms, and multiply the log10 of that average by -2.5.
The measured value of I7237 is 0.320 mag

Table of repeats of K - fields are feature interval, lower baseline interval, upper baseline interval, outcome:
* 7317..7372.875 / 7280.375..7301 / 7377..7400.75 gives 0.9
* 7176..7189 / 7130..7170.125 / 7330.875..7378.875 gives 1.0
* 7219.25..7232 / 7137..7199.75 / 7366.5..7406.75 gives 1.0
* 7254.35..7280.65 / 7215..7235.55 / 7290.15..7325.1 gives -3.0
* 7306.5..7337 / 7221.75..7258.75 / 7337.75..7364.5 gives -1.0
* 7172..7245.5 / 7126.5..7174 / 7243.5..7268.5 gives 3.7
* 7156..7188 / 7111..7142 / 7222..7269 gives -1.2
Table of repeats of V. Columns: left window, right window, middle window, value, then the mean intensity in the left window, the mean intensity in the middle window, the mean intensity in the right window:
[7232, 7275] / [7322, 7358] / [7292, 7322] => 0.00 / 0.794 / 0.867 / 0.916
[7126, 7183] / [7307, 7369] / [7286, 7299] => 0.07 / 0.887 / 0.818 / 0.869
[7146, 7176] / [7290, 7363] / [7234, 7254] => 0.26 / 0.887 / 0.692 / 0.877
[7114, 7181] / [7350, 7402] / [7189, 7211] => -0.03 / 0.87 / 0.901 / 0.881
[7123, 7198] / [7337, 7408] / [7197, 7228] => -0.01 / 0.883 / 0.89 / 0.881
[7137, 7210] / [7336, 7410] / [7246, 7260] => 0.06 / 0.893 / 0.837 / 0.878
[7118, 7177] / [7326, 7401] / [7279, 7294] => 0.09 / 0.885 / 0.818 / 0.89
